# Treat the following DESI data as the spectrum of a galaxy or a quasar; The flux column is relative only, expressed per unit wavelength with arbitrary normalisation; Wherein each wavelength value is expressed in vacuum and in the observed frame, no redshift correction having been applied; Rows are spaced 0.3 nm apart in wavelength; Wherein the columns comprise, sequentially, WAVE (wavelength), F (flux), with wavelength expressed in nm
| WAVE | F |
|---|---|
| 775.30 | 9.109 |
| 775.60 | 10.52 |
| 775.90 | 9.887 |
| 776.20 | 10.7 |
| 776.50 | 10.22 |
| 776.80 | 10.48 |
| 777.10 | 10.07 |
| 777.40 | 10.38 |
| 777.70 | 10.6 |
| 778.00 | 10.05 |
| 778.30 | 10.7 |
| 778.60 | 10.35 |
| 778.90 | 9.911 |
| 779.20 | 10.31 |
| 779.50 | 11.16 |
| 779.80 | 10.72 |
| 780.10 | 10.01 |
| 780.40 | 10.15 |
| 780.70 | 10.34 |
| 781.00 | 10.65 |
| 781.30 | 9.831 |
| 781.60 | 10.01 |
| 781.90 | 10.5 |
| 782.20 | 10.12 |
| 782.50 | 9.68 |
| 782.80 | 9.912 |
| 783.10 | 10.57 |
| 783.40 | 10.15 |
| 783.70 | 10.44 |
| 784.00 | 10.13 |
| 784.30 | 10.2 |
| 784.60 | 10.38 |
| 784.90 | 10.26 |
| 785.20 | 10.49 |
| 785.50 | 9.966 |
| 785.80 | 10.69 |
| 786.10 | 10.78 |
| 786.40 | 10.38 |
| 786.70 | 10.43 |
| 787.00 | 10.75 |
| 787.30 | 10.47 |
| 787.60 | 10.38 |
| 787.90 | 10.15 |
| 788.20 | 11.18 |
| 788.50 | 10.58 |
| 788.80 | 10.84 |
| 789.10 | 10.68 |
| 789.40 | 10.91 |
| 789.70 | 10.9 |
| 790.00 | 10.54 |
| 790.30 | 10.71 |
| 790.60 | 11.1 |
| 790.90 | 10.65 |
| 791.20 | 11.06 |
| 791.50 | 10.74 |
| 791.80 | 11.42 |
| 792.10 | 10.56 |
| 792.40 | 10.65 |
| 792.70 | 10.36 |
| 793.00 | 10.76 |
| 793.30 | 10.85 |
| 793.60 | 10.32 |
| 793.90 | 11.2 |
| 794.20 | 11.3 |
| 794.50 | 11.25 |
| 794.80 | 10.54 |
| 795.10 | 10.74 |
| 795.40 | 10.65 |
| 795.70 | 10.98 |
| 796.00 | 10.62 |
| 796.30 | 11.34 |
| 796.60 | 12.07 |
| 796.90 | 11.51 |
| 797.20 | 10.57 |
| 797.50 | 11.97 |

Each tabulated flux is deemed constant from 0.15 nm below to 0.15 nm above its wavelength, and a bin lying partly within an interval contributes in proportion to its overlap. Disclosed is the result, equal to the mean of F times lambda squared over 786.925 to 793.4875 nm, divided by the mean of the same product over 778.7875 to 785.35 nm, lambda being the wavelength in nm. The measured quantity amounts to 1.07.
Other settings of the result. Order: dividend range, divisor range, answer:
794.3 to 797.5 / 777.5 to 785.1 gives 1.12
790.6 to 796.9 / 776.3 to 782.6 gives 1.10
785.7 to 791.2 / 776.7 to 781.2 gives 1.05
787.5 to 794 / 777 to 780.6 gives 1.07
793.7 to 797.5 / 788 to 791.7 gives 1.04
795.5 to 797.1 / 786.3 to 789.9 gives 1.08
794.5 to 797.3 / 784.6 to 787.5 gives 1.08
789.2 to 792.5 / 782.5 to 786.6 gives 1.07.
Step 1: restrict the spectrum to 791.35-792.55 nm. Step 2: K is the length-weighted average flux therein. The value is 10.8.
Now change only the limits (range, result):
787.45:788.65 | 10.6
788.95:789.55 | 10.8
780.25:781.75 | 10.2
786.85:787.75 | 10.5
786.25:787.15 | 10.5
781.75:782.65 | 10.1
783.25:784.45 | 10.2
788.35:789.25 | 10.7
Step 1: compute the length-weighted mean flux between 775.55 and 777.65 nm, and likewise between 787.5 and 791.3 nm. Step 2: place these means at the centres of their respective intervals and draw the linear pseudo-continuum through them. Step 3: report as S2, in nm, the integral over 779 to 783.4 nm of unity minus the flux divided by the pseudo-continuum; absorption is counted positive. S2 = 0.08 nm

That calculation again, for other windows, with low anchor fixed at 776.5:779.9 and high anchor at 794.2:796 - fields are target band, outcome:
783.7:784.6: 0.028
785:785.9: 0.021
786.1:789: 0.020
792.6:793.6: 0.017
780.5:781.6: 0.027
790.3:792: -0.032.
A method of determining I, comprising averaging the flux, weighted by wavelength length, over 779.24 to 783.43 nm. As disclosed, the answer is 10.3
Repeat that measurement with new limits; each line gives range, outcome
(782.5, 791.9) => 10.6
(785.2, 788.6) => 10.5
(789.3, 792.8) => 10.8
